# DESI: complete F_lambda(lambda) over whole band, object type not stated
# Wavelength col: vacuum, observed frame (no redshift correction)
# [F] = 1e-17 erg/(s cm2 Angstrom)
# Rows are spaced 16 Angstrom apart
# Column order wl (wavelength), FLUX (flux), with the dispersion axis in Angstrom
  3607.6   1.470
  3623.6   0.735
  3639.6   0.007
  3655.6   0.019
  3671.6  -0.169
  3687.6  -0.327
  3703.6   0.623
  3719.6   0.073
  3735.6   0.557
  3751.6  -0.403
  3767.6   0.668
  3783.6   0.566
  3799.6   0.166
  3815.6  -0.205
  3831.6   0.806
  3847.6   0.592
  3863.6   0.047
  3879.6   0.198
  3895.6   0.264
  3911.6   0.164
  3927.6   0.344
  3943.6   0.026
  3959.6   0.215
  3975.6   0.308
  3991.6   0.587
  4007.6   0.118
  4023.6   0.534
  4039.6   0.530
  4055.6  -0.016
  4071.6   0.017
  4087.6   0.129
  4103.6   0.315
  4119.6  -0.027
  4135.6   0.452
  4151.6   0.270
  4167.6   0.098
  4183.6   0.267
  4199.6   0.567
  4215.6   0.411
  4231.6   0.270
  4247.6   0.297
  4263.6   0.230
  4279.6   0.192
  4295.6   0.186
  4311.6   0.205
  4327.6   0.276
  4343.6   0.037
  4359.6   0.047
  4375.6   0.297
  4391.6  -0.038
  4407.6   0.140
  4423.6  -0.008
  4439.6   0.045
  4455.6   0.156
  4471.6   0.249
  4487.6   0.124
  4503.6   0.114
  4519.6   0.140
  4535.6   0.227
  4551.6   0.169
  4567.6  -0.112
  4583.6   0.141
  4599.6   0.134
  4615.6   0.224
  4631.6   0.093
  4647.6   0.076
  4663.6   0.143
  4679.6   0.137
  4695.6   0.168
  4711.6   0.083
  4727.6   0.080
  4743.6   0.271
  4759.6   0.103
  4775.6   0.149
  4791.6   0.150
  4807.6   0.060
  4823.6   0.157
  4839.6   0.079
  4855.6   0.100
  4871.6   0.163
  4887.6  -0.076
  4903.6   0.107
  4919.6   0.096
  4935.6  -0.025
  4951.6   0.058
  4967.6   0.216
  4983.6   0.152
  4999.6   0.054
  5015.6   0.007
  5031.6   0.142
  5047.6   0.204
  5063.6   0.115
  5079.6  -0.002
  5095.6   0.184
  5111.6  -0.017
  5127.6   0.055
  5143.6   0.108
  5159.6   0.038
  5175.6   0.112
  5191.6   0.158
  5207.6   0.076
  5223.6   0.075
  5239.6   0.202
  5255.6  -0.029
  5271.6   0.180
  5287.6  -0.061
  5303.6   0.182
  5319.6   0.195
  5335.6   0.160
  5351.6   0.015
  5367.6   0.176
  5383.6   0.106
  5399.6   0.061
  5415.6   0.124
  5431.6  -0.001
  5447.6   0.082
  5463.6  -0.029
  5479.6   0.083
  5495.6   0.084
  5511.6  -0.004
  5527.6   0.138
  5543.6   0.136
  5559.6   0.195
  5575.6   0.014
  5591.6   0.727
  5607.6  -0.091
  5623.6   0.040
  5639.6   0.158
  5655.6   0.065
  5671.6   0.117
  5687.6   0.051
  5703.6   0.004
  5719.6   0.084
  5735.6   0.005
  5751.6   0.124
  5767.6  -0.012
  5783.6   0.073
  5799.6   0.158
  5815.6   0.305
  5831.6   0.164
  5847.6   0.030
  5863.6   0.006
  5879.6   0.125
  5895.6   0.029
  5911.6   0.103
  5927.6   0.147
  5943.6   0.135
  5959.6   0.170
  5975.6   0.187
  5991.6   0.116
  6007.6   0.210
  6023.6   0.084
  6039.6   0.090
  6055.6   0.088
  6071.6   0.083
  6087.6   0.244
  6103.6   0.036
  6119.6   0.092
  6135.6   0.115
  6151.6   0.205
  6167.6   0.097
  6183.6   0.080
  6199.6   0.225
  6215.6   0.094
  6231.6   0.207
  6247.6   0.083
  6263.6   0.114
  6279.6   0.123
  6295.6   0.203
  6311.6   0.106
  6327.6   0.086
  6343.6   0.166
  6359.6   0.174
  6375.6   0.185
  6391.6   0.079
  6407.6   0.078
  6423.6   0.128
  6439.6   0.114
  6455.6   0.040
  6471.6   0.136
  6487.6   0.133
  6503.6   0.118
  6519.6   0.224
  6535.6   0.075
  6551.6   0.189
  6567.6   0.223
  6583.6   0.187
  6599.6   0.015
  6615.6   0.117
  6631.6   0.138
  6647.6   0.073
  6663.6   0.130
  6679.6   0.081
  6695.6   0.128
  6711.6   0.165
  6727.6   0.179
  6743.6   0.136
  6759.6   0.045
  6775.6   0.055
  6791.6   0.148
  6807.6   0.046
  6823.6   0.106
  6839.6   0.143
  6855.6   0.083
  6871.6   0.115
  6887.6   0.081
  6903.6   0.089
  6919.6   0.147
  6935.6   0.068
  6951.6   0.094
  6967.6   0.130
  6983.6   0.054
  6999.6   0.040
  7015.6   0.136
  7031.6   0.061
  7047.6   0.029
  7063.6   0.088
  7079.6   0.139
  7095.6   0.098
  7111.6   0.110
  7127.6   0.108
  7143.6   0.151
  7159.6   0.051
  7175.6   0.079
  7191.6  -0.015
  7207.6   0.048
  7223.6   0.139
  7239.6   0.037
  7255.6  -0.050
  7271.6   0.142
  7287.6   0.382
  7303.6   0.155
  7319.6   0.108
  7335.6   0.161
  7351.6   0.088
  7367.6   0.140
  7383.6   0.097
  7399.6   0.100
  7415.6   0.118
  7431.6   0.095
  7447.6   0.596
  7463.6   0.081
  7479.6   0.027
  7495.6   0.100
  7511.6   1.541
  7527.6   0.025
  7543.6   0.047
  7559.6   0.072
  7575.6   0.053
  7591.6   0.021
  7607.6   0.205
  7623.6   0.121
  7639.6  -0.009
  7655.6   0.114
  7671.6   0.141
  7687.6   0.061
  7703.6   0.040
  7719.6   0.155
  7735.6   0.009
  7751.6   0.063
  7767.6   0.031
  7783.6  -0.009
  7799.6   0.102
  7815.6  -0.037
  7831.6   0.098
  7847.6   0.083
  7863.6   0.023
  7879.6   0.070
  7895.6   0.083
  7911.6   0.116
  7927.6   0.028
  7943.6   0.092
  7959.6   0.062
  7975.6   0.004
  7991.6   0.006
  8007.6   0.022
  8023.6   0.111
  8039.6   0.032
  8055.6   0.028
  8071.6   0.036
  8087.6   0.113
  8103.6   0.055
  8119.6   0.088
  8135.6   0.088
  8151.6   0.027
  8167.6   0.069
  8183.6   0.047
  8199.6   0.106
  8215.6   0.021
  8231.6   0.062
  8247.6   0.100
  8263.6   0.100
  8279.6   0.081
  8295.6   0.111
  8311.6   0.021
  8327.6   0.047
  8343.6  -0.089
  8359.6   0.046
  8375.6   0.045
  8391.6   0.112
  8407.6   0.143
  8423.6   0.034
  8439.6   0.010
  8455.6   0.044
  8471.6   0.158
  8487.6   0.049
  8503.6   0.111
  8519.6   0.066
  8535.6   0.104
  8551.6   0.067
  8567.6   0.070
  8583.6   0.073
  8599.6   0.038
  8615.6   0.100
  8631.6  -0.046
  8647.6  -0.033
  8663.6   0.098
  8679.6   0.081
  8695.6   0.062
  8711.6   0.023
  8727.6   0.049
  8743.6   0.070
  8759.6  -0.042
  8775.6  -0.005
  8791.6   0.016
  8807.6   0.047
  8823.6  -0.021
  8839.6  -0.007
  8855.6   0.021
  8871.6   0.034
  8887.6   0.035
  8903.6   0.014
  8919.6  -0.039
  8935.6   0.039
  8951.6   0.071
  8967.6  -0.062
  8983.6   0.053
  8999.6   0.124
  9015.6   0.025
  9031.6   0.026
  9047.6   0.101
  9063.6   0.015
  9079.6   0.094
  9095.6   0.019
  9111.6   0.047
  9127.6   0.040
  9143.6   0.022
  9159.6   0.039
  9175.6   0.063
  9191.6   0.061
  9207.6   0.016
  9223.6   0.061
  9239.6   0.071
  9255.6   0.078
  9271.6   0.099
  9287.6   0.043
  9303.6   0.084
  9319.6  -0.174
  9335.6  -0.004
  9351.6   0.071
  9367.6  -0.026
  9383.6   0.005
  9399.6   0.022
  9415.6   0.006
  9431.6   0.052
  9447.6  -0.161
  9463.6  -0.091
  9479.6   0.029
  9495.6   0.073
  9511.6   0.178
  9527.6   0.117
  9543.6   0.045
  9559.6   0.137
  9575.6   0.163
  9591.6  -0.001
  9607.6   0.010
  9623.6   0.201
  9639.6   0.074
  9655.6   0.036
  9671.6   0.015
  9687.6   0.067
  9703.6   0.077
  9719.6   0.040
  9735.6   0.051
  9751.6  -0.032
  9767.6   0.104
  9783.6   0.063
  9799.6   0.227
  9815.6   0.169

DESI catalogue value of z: 0.50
